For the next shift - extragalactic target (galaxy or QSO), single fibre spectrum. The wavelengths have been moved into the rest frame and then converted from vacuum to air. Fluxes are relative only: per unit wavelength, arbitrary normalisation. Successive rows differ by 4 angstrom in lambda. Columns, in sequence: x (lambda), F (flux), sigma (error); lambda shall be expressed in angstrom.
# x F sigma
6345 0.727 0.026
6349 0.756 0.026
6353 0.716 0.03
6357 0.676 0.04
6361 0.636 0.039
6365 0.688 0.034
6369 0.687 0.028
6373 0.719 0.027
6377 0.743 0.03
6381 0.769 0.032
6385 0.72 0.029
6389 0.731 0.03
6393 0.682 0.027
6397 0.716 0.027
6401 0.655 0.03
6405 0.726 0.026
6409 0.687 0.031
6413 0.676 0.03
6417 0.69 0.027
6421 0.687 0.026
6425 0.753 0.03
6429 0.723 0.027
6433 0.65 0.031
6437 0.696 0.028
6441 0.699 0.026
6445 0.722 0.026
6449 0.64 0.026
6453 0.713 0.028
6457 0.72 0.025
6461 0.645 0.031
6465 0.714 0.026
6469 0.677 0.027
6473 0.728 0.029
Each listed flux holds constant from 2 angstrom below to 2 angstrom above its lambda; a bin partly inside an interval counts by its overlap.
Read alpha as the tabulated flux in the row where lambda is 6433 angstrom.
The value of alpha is 0.65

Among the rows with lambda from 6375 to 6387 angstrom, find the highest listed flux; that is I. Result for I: 0.769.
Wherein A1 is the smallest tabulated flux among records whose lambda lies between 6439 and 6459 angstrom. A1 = 0.64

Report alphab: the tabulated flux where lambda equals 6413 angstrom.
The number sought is 0.676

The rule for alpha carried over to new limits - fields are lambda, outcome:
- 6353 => 0.716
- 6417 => 0.69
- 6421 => 0.687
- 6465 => 0.714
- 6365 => 0.688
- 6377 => 0.743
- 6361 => 0.636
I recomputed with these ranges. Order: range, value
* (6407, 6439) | 0.753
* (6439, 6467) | 0.722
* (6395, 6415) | 0.726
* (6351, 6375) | 0.719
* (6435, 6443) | 0.699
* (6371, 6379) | 0.743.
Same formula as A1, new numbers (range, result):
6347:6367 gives 0.636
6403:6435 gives 0.65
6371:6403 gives 0.655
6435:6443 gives 0.696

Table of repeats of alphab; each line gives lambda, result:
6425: 0.753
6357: 0.676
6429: 0.723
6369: 0.687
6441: 0.699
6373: 0.719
